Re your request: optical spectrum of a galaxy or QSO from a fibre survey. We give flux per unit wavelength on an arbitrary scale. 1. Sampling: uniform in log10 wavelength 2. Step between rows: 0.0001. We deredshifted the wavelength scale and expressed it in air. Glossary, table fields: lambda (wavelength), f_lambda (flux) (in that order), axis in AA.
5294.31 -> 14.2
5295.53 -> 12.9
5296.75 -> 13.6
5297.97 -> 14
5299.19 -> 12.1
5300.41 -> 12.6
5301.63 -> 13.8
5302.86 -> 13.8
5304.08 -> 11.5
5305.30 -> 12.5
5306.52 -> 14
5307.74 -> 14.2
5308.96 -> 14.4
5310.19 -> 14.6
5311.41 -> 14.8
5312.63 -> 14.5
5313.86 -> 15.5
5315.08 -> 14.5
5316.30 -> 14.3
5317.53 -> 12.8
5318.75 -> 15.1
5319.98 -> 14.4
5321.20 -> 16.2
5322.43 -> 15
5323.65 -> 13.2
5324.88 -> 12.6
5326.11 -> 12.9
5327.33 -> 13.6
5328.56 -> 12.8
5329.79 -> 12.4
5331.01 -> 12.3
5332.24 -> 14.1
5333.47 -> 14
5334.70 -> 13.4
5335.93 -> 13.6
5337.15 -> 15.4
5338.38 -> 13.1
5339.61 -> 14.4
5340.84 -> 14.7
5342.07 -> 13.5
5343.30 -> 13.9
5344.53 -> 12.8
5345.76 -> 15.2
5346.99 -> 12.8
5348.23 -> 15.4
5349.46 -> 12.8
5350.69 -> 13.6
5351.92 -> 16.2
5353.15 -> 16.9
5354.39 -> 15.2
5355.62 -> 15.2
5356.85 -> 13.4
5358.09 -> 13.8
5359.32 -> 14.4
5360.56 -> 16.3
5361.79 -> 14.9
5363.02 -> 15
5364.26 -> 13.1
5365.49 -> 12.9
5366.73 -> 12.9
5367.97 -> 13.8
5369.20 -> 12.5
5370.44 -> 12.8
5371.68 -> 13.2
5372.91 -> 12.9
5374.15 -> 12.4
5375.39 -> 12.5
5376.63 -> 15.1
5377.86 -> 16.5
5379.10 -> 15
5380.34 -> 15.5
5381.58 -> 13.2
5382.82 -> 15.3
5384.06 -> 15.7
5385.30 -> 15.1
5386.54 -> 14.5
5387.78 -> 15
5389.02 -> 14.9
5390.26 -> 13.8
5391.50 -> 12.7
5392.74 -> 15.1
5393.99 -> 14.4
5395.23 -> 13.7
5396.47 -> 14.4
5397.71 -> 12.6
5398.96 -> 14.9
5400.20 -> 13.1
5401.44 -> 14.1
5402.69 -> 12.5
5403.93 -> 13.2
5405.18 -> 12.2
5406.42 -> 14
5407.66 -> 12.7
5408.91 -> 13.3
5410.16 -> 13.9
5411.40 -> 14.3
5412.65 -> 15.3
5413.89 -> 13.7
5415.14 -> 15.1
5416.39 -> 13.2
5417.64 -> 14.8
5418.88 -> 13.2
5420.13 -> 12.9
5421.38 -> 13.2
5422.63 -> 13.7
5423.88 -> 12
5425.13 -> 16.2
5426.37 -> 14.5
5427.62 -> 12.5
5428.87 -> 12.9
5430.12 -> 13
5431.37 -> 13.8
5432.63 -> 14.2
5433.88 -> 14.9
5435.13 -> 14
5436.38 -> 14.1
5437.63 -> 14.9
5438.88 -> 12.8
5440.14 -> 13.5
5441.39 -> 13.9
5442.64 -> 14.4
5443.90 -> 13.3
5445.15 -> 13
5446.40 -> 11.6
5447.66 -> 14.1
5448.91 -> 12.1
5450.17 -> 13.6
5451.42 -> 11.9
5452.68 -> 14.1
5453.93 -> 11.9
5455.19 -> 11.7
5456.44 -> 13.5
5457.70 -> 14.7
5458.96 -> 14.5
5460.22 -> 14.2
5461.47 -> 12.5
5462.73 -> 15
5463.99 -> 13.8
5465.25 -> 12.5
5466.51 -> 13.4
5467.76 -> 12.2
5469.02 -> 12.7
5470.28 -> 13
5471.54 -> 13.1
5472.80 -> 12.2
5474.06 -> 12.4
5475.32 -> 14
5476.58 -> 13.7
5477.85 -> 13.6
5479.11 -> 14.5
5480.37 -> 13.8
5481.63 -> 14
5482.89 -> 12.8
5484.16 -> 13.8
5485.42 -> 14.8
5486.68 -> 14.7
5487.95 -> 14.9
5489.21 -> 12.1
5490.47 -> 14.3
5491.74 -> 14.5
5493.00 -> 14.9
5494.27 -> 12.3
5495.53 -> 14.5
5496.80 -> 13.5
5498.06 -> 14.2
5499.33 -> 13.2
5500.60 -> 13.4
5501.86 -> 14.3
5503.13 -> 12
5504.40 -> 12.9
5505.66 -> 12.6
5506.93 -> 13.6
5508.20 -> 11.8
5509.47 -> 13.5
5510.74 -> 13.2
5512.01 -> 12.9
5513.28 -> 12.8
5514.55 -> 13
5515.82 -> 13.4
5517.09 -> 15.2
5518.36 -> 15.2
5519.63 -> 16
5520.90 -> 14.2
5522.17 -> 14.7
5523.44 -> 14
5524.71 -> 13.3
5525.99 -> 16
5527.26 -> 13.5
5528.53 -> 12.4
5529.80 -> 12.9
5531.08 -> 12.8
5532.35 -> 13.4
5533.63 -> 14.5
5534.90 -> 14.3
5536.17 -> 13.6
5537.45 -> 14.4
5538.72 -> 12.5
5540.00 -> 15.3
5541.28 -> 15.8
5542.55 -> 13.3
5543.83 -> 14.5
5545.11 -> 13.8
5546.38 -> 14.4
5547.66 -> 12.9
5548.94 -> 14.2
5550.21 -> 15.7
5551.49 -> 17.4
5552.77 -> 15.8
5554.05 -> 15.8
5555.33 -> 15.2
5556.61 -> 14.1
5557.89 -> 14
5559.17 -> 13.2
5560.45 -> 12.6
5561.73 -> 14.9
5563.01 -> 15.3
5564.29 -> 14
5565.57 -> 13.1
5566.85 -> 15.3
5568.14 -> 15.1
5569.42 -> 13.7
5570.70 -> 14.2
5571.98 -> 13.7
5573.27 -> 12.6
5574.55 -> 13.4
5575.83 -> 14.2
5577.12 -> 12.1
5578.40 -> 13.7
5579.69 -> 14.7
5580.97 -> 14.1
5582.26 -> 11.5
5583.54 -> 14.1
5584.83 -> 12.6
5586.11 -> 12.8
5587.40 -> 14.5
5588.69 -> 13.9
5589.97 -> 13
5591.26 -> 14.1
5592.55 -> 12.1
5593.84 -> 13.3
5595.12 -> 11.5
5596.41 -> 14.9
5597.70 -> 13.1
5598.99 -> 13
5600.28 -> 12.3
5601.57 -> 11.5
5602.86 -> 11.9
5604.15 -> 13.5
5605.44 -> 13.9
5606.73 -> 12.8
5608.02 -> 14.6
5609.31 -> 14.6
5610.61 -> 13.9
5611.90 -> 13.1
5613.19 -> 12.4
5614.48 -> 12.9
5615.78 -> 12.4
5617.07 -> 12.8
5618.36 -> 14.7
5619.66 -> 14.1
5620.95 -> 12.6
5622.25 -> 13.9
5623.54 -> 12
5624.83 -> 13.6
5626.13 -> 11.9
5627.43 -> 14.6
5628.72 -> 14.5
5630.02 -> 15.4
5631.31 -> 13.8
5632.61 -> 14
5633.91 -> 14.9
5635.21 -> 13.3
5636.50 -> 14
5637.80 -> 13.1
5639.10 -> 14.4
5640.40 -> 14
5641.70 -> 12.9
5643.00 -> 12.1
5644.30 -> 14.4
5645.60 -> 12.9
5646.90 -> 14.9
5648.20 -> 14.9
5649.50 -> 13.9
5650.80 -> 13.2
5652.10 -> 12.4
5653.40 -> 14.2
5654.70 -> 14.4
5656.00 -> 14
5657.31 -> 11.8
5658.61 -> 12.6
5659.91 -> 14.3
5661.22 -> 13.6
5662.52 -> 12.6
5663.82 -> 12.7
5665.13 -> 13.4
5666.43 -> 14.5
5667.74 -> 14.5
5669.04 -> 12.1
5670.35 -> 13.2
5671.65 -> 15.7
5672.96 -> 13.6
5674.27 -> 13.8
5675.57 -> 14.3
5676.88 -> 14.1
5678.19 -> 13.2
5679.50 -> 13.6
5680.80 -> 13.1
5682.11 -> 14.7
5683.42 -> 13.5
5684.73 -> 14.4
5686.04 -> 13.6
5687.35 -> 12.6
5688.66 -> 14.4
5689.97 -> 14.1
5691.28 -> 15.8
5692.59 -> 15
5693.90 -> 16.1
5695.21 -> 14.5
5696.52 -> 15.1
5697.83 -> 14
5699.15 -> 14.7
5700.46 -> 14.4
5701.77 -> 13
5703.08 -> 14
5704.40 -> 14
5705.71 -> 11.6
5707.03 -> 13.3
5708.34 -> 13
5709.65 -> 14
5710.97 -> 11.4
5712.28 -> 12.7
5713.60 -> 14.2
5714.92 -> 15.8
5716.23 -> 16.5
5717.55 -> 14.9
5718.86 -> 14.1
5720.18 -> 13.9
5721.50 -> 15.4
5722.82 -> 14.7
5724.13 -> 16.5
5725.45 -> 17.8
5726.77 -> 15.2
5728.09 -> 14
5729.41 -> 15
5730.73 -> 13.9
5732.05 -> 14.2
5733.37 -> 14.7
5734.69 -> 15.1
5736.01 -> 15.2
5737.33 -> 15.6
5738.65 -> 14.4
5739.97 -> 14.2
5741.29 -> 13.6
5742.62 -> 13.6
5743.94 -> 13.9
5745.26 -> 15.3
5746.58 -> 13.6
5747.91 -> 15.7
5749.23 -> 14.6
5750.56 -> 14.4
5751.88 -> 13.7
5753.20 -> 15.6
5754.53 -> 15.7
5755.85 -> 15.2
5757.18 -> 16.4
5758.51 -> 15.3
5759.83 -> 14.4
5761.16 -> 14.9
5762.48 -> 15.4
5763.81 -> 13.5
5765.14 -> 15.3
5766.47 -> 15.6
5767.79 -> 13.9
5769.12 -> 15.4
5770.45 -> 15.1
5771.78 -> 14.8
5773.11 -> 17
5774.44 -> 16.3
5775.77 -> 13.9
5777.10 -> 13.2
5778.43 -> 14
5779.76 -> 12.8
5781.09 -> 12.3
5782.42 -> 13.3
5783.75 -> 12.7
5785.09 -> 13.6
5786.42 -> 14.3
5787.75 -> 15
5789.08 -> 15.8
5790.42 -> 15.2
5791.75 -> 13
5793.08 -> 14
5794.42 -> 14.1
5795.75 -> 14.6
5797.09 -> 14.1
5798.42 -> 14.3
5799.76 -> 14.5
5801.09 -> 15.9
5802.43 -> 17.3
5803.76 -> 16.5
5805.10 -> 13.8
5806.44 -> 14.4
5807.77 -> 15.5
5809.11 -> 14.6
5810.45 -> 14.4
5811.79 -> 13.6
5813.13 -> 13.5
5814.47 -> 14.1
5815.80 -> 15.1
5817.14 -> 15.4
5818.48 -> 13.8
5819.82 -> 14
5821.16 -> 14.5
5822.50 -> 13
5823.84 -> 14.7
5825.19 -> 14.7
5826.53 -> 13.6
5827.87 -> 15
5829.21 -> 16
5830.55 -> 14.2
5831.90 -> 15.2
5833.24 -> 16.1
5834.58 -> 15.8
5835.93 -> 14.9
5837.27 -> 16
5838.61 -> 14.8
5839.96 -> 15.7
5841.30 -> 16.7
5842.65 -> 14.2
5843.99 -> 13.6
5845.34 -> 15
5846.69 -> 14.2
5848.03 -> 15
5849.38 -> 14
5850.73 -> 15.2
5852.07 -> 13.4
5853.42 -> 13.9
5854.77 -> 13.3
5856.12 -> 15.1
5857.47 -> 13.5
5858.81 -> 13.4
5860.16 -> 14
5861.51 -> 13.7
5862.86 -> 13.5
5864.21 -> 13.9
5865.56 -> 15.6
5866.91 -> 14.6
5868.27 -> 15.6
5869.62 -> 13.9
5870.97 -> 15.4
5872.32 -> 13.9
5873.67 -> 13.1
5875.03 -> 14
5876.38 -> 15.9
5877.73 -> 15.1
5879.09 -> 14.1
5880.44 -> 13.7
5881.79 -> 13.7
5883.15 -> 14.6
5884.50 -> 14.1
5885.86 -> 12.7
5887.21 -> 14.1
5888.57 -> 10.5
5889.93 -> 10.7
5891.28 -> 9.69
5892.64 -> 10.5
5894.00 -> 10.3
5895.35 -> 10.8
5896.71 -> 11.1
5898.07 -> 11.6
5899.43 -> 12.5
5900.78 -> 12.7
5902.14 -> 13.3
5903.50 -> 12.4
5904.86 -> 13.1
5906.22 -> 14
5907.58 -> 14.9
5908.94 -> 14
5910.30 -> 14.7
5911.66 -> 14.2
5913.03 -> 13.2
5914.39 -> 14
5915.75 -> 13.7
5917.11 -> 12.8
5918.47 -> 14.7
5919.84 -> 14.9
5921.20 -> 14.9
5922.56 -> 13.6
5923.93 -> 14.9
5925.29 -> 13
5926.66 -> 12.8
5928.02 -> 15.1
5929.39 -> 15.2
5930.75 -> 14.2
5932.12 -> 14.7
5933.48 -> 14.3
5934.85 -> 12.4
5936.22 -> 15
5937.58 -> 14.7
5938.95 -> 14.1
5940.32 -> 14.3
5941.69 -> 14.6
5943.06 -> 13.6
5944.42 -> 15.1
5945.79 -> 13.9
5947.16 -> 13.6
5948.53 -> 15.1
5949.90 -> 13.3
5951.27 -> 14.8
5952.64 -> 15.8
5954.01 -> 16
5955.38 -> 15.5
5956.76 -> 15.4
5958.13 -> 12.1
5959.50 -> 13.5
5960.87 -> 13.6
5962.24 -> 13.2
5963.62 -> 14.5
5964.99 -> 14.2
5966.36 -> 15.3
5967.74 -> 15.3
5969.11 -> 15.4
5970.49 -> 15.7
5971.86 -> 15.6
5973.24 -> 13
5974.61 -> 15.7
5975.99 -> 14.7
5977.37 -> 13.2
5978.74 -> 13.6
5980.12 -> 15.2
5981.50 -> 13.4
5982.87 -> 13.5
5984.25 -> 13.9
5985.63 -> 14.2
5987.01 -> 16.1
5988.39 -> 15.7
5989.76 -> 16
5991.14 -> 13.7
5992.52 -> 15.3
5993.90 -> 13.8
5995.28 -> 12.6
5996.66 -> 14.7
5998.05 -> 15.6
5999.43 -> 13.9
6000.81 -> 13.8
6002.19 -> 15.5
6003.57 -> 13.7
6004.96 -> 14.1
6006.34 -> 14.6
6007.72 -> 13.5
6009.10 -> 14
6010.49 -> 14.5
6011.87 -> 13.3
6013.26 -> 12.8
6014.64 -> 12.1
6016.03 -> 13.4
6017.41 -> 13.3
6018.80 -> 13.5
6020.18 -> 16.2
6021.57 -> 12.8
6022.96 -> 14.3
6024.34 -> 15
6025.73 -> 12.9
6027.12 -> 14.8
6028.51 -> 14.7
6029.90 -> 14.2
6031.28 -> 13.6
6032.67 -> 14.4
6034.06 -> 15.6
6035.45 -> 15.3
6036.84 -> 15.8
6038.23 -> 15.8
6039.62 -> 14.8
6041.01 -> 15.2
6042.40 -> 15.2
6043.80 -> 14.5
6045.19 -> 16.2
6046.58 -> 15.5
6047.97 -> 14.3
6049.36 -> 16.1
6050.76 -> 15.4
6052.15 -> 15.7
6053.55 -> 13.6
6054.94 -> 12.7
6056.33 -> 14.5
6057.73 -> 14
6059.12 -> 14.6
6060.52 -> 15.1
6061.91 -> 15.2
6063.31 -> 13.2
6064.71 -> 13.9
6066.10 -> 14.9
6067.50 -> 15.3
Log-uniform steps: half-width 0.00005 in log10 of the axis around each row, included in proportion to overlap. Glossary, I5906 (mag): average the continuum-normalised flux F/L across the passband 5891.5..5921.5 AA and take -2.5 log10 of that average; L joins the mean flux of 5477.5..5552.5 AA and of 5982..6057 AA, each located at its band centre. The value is 0.10 mag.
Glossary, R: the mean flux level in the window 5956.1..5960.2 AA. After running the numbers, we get 13.7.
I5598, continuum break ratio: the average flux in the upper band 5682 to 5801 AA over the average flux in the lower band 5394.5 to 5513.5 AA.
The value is 1.1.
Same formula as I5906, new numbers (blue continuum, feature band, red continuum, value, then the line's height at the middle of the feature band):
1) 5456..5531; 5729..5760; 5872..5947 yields -0.09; 13.6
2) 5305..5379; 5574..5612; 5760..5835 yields 0.08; 14.3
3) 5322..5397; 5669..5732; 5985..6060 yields 0.00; 14.3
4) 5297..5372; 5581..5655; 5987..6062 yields 0.06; 14.2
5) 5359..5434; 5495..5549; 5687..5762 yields 0.03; 14.2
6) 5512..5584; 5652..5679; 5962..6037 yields 0.04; 14.2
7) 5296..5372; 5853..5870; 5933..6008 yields 0.01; 14.3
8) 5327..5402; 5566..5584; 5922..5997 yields 0.04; 14.2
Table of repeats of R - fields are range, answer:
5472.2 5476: 12.9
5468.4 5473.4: 12.8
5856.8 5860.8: 13.7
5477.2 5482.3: 14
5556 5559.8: 13.8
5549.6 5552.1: 16.5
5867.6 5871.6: 15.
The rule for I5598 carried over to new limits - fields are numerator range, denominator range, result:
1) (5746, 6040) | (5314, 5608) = 1.03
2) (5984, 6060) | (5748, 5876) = 0.99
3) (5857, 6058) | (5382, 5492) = 1.03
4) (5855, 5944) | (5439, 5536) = 1.01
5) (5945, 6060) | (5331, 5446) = 1.03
